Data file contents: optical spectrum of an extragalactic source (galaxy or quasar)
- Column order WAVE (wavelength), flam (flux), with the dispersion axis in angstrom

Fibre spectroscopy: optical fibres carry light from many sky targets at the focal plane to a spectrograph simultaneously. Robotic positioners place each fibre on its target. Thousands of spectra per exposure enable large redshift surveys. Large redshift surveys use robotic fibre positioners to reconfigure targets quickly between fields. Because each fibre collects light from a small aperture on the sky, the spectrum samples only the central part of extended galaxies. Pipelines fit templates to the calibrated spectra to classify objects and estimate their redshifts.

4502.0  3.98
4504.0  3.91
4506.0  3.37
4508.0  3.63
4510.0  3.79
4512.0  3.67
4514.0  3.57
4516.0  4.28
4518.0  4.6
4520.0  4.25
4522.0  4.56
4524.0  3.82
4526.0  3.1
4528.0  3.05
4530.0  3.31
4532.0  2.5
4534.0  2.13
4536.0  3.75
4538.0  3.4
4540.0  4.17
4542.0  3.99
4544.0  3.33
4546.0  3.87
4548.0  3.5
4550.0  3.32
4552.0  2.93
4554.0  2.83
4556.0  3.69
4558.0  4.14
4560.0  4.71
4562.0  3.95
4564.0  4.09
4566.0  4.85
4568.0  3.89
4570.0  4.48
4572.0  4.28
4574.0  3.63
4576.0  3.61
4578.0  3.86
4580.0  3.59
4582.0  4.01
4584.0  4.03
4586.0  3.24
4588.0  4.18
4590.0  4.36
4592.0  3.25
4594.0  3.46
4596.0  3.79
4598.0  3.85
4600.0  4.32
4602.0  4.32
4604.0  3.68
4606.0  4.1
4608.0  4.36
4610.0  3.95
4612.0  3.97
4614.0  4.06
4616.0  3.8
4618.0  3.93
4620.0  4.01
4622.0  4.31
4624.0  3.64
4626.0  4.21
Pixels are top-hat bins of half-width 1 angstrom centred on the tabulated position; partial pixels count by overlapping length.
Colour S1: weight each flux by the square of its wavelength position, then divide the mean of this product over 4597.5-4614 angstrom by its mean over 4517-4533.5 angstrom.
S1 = 1.17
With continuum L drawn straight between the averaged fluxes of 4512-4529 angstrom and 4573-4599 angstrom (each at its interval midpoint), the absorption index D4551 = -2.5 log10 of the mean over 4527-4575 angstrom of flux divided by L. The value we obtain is 0.05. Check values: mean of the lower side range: 3.89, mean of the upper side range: 3.76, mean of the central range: 3.66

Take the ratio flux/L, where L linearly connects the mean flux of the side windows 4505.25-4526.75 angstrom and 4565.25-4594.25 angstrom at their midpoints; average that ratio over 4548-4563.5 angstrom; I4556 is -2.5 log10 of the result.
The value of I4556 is 0.07 mag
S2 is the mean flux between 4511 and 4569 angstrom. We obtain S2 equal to 3.7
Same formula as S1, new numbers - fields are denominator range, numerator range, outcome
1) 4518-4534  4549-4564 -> 1.07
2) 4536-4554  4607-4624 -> 1.17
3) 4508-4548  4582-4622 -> 1.12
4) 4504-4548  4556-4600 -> 1.12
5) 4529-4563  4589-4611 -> 1.15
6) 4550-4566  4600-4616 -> 1.09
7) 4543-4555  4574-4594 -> 1.16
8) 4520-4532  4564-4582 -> 1.16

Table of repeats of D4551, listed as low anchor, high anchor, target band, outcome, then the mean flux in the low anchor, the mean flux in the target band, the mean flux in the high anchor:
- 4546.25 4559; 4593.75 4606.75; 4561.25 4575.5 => -0.15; 3.43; 4.15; 3.96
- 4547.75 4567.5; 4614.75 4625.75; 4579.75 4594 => 0.02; 3.81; 3.8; 3.96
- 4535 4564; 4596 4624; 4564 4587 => -0.03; 3.7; 3.96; 4.03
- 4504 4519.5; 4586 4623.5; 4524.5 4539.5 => 0.25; 3.86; 3.1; 3.96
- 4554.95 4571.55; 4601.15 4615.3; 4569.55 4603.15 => 0.07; 4.22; 3.89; 4.05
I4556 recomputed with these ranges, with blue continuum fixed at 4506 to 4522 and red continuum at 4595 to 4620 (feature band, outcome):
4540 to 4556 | 0.152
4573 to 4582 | 0.081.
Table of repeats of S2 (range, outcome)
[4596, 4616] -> 4.04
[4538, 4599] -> 3.82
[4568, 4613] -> 3.92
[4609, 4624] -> 3.98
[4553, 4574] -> 4.07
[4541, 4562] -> 3.65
